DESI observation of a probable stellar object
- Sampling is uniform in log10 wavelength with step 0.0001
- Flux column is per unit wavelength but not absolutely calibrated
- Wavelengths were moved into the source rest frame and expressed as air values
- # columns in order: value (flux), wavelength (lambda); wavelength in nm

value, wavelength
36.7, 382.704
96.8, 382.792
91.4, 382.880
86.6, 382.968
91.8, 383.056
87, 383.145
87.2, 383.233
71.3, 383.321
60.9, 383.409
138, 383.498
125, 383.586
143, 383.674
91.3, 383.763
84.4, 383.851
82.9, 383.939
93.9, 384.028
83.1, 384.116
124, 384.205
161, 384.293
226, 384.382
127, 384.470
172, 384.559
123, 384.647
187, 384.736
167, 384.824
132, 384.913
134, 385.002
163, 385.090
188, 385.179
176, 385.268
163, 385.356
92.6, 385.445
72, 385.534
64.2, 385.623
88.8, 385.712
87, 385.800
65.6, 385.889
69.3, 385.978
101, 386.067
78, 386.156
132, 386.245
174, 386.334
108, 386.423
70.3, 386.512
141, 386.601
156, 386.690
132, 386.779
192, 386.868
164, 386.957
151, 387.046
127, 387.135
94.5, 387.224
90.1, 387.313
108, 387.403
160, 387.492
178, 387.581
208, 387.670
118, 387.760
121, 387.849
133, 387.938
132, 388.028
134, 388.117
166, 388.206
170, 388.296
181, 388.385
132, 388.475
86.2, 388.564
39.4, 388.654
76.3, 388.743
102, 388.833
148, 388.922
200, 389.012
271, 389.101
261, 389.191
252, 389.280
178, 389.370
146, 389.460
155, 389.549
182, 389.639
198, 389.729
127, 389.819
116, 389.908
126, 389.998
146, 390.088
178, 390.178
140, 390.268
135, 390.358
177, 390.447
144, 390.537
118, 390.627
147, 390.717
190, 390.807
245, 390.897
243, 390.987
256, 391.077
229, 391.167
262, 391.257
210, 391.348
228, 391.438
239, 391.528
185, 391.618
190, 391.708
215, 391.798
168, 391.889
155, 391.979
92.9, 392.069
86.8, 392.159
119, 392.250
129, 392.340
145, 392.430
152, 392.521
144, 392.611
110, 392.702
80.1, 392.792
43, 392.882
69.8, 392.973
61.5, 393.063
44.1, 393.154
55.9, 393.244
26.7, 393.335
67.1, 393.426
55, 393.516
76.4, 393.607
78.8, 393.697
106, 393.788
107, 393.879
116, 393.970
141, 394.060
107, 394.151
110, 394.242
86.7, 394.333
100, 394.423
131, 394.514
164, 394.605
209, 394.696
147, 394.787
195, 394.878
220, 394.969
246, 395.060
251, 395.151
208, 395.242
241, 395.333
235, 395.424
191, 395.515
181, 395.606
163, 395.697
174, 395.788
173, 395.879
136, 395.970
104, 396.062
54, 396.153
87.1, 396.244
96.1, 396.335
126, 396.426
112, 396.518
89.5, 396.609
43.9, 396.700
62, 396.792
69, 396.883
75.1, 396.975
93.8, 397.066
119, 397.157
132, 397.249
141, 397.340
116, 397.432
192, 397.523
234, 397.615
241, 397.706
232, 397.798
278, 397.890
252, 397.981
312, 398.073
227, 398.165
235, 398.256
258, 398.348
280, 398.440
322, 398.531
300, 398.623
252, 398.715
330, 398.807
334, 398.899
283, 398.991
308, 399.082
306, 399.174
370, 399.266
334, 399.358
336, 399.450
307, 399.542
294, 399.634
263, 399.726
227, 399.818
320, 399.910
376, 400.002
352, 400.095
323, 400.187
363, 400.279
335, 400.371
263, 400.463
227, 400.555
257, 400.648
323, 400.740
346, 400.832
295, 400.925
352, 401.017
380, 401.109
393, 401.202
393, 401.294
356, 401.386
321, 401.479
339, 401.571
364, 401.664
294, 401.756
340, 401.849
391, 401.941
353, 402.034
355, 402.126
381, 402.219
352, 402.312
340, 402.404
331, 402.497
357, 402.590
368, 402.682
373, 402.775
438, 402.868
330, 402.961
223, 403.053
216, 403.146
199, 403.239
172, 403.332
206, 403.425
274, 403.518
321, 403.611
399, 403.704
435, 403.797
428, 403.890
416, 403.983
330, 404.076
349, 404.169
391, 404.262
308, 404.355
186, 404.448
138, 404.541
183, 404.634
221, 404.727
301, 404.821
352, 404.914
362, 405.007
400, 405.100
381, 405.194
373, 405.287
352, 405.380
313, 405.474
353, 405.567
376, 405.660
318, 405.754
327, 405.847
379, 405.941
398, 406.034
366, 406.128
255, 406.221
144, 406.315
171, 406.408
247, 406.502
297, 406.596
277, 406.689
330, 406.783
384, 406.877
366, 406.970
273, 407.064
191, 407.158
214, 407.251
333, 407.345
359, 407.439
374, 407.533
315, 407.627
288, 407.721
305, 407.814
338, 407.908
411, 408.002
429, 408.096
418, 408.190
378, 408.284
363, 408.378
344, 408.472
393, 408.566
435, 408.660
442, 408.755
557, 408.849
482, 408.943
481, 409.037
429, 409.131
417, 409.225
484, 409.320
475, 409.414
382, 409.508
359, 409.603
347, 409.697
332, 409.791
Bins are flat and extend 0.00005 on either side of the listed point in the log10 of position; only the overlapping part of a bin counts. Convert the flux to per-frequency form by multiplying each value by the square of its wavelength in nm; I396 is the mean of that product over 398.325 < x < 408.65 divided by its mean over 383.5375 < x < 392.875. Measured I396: 2.38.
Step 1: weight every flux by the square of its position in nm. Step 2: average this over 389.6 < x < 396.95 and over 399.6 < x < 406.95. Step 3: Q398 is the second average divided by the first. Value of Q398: 2.37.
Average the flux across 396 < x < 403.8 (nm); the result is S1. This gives 269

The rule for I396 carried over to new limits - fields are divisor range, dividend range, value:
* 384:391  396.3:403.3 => 2.05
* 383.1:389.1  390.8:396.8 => 1.17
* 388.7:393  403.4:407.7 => 2.05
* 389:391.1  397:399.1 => 1.37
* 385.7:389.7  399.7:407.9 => 2.47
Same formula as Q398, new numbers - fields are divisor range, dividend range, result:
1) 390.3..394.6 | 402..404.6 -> 2.49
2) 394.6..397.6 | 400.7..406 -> 2.33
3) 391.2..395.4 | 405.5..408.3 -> 2.46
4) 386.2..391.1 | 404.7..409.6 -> 2.53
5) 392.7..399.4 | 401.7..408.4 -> 2.01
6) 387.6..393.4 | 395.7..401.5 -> 1.67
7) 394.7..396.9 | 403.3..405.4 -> 2.18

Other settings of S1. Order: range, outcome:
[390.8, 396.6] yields 146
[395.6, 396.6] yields 124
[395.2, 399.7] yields 205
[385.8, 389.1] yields 130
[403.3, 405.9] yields 321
